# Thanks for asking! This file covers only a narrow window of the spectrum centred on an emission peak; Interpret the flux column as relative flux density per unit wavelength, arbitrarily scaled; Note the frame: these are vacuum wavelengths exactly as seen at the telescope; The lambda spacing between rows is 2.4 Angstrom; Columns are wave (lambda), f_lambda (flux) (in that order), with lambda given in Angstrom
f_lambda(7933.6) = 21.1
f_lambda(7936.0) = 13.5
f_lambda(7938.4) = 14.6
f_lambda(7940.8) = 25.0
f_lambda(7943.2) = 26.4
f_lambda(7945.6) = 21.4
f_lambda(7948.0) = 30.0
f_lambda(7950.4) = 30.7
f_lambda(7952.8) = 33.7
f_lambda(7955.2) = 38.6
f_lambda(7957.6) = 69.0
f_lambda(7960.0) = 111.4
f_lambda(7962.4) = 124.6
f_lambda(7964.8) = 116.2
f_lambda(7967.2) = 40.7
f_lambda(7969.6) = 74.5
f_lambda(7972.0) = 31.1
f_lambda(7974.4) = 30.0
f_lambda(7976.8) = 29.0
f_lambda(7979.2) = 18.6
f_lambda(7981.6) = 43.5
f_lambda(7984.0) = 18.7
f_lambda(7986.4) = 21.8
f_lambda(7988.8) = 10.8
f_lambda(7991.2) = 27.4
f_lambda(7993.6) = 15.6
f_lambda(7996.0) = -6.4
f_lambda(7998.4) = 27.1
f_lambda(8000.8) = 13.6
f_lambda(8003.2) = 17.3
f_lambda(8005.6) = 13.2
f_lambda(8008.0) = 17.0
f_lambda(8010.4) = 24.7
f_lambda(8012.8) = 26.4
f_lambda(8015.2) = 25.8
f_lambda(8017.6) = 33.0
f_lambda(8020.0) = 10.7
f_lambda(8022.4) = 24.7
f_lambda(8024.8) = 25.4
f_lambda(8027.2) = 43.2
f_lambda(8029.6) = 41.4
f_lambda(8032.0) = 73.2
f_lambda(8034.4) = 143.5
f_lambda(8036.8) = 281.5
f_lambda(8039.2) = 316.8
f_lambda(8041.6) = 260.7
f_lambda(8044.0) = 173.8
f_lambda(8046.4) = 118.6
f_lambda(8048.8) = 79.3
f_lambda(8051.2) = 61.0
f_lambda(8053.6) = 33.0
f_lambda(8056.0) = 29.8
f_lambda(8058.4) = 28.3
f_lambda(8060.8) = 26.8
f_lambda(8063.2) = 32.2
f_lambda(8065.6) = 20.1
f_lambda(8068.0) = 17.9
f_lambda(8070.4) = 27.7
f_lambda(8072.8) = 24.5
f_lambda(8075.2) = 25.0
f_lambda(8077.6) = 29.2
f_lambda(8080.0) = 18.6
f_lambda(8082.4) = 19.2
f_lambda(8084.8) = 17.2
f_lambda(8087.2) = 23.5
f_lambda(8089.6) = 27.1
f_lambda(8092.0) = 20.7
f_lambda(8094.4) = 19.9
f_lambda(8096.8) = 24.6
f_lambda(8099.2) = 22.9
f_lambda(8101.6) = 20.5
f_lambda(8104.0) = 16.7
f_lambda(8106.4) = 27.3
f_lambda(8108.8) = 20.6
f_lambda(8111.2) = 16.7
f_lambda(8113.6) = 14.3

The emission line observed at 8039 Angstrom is [O III]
